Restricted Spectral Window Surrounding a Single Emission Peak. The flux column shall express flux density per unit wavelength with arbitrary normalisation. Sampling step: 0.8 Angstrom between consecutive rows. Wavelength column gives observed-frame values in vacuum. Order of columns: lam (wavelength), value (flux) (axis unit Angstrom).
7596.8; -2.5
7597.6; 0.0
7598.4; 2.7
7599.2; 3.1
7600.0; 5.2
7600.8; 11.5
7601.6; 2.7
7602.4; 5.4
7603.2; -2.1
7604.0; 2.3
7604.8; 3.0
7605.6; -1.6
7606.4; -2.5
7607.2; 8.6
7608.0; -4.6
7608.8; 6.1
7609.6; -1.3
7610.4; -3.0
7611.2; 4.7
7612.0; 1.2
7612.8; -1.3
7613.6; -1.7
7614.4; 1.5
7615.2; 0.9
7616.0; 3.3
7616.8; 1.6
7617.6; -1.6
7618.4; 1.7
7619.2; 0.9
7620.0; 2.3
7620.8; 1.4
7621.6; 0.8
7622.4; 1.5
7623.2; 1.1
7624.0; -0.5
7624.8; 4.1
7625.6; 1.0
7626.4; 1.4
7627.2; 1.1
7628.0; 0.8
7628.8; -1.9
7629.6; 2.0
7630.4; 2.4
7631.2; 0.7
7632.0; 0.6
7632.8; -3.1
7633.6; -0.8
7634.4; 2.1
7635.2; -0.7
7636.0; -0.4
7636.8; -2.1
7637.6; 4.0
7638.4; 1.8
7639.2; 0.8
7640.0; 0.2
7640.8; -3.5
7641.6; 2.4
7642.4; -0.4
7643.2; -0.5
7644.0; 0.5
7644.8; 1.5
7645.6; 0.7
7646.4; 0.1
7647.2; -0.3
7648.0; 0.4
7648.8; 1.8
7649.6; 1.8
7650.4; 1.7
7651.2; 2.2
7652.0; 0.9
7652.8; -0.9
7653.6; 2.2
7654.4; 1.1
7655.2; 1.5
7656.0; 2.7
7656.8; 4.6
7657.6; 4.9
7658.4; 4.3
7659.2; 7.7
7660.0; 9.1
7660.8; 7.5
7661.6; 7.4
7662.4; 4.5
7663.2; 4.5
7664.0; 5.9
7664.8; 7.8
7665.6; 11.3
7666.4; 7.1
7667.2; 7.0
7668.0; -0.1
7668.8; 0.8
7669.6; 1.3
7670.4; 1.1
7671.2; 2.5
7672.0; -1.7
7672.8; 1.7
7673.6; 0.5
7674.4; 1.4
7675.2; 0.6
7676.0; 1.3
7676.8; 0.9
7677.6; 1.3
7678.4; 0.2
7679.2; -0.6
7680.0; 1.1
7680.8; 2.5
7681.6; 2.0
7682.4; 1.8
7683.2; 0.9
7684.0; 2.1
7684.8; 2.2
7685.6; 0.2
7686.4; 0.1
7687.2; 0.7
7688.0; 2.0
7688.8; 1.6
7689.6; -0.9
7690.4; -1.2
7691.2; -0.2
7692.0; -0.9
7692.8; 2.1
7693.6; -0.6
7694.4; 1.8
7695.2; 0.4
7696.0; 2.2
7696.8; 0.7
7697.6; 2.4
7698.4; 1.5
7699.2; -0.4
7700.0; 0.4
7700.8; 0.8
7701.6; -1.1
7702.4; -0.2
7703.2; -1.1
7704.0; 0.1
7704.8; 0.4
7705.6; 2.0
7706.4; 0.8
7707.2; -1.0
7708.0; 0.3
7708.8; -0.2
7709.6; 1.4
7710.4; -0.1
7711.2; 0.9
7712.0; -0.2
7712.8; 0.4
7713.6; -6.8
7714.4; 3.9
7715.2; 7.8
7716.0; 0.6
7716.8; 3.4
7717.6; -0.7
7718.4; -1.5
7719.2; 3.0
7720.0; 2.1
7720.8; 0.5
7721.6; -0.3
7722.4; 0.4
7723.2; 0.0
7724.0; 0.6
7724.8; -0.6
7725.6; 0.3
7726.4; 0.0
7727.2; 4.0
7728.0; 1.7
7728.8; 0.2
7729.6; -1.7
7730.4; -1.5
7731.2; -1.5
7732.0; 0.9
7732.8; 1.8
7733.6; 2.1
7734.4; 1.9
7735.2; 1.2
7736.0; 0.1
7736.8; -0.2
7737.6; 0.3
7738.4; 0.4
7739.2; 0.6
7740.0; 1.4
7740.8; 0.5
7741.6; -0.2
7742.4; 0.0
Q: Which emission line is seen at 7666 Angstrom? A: [O II]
